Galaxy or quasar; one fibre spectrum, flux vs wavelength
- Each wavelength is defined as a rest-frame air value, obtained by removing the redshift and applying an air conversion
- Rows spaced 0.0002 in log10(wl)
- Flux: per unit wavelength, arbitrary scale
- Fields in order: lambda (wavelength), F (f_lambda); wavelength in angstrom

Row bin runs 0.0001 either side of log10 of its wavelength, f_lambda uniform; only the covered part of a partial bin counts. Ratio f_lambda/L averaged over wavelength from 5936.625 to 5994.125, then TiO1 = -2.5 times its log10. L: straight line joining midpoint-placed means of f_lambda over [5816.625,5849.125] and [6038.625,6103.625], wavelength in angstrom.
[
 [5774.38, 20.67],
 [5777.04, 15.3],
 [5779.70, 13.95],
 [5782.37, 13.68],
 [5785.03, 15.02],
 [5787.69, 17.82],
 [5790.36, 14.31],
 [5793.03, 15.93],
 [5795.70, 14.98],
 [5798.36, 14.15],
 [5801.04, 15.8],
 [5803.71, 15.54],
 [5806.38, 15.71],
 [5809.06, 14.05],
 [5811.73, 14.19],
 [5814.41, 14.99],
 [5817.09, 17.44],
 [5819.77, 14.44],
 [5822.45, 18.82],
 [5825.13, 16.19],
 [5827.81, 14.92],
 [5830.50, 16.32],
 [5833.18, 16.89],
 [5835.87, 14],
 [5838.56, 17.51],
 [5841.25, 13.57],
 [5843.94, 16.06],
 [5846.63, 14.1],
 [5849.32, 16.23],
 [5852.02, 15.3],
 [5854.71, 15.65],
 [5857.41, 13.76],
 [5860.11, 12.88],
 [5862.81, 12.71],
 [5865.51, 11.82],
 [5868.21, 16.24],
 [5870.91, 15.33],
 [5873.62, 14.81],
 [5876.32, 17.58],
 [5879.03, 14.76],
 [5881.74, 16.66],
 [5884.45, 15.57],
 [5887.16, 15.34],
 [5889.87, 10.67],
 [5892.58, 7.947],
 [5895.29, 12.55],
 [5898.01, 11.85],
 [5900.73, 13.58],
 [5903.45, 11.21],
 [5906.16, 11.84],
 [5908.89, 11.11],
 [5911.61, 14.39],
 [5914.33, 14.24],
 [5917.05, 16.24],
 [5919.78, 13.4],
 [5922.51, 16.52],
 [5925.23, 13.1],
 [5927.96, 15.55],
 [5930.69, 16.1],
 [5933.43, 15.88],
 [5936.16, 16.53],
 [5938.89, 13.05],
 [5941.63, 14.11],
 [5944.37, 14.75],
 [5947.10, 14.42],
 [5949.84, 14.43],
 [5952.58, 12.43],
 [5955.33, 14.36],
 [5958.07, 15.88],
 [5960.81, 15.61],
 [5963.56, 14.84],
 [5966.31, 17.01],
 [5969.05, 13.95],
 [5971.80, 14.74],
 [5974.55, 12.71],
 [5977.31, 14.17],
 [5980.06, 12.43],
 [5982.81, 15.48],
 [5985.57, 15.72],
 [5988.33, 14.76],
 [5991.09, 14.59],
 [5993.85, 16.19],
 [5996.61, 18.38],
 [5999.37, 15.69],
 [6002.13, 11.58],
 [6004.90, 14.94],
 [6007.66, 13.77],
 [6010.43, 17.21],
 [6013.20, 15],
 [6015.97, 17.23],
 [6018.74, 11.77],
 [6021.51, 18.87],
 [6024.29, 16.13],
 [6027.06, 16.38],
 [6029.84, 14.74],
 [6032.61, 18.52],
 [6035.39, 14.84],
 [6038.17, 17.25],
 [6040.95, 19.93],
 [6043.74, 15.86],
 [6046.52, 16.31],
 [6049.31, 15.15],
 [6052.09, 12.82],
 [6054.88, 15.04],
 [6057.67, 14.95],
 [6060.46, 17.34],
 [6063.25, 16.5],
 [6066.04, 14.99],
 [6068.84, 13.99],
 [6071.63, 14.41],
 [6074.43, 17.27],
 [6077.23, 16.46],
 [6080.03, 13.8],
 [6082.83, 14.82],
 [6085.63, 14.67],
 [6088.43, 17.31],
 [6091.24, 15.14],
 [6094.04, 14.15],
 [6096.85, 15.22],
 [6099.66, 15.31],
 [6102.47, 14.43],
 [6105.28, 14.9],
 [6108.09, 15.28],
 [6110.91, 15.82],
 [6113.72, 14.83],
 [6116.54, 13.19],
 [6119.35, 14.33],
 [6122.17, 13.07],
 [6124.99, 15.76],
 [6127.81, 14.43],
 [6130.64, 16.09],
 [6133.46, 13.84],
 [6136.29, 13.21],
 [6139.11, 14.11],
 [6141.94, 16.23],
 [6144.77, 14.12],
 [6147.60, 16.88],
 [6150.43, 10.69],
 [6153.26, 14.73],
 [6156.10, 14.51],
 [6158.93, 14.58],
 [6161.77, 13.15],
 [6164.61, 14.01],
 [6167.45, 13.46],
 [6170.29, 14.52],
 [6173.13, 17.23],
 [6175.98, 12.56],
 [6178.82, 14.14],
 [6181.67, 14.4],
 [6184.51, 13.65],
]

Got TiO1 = 0.08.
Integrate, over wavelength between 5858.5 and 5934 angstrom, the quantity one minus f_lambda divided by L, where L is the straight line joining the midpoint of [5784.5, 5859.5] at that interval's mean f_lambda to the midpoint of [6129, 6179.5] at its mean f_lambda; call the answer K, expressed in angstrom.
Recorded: 6.5 angstrom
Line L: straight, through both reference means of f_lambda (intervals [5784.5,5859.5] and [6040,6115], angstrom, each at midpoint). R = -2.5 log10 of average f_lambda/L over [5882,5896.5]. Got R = 0.21 mag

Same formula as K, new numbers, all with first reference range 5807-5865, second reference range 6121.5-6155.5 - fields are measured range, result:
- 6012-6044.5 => -3.7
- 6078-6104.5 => -0.8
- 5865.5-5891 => 0.0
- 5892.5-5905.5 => 2.8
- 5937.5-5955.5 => 1.2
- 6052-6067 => -0.9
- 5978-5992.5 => 0.2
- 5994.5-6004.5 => -0.3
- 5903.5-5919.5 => 1.8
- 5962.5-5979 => 0.4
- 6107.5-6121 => -0.1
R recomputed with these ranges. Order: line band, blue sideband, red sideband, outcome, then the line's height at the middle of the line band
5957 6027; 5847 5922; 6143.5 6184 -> -0.087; 14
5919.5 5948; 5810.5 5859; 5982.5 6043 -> 0.058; 15.7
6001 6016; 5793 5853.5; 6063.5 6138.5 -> 0.021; 15.1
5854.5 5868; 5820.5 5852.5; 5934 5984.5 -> 0.161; 15.6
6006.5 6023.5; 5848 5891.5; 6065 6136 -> -0.061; 14.8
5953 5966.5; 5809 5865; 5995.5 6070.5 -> 0.025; 15.5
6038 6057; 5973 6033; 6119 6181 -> -0.068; 15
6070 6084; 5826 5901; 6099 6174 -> -0.060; 14.5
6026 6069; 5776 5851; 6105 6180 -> -0.088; 14.7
